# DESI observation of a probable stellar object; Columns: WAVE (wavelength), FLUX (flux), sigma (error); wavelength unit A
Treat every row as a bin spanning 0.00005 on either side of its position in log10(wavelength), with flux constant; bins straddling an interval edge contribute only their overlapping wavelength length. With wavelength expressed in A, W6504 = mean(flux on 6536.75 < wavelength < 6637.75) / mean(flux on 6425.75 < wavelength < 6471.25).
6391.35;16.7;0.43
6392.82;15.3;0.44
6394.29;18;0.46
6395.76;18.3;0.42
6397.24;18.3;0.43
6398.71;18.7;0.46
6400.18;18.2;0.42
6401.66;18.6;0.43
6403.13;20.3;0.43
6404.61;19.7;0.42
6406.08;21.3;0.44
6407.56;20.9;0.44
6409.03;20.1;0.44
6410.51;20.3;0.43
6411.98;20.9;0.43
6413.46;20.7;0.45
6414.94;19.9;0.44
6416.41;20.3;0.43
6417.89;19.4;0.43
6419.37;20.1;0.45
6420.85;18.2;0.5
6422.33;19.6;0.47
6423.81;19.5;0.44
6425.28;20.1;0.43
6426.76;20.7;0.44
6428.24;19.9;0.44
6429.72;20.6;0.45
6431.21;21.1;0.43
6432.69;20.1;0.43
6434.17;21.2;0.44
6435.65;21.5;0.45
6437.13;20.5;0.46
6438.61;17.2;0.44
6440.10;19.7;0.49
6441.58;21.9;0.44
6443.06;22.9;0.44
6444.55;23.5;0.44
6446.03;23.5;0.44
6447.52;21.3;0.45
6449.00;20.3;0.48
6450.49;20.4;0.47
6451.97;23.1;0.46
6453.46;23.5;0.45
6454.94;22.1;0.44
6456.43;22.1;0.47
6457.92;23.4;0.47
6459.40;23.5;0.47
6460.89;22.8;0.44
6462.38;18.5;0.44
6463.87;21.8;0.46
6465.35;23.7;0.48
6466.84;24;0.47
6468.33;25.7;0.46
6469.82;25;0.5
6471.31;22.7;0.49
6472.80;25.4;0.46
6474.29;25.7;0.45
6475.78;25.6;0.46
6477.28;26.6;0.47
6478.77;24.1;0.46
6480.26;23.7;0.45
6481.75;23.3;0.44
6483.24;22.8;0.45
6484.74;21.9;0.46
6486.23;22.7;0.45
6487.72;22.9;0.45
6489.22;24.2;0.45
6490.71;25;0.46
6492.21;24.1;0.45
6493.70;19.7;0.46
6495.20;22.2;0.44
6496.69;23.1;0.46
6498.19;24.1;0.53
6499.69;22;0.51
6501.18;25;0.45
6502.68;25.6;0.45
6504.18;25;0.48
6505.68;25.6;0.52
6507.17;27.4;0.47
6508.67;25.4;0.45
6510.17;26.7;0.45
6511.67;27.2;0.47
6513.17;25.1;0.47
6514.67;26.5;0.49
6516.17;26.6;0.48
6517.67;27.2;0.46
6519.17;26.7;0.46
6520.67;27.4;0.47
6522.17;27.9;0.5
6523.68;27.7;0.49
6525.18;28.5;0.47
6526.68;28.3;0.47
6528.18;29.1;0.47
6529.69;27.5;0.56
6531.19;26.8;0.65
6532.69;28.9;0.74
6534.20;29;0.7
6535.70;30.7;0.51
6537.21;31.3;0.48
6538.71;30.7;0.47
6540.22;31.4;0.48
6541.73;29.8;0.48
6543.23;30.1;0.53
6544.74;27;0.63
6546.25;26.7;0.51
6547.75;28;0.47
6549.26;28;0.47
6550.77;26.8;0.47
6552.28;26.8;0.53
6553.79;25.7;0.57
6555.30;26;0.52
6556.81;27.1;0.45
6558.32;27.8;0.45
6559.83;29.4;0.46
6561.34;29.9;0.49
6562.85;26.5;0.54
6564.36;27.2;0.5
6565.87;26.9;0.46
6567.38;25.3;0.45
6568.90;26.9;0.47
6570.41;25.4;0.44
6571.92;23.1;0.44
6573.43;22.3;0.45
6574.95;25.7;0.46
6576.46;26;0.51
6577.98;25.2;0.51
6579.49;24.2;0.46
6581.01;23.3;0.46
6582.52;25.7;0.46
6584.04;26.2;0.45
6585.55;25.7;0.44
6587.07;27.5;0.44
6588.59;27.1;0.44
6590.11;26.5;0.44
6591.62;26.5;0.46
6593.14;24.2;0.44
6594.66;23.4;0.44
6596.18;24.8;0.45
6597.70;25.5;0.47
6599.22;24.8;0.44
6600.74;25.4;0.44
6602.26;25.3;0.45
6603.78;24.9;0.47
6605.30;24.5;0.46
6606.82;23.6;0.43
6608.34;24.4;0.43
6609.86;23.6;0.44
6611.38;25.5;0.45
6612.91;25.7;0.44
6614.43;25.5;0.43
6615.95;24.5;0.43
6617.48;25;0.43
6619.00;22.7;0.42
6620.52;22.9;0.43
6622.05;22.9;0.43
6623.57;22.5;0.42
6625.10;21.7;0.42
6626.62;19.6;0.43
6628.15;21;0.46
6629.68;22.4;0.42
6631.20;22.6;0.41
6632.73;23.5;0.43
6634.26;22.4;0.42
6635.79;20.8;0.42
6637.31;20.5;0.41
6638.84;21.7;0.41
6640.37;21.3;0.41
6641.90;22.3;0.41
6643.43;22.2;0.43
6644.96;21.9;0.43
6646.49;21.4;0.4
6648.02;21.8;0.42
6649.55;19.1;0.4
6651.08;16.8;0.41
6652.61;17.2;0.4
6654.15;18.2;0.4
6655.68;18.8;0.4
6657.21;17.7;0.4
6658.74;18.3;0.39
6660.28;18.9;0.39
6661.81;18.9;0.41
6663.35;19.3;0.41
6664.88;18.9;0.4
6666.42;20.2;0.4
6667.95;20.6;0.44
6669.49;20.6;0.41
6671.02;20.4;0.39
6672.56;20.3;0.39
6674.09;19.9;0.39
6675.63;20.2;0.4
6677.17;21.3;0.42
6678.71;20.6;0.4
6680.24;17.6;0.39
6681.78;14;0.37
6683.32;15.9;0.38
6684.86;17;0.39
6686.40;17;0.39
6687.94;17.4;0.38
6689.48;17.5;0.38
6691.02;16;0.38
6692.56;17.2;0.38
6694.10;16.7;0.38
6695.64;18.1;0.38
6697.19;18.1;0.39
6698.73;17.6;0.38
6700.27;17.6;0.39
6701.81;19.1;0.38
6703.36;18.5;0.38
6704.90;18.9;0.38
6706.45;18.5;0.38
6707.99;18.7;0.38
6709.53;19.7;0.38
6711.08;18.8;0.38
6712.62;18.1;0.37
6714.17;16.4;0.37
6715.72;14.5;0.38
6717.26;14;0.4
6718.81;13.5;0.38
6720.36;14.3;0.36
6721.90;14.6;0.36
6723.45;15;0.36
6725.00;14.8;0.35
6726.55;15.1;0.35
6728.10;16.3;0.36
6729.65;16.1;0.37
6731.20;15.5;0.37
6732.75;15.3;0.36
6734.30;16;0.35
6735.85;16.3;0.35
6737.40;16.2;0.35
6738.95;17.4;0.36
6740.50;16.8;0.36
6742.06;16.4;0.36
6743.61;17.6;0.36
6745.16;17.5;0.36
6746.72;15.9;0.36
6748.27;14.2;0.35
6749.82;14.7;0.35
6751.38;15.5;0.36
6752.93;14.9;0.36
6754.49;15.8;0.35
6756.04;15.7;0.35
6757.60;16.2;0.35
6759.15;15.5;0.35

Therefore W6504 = 1.16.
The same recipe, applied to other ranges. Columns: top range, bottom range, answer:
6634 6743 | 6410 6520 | 0.79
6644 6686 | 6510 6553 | 0.68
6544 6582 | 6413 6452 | 1.28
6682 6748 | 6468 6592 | 0.64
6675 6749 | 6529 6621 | 0.64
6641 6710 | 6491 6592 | 0.71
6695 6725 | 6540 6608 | 0.65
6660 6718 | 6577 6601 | 0.72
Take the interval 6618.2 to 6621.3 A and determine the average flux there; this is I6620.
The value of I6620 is 22.9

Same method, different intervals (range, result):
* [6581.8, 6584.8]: 26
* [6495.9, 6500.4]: 23.1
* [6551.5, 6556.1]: 26.2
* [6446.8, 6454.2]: 21.7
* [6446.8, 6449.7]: 20.8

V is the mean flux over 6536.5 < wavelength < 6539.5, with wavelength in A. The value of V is 31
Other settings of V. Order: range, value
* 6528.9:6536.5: 28.6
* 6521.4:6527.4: 28.1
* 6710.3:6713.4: 18.4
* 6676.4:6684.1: 17.9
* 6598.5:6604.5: 25.1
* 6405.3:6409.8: 20.8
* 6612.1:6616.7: 25.2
